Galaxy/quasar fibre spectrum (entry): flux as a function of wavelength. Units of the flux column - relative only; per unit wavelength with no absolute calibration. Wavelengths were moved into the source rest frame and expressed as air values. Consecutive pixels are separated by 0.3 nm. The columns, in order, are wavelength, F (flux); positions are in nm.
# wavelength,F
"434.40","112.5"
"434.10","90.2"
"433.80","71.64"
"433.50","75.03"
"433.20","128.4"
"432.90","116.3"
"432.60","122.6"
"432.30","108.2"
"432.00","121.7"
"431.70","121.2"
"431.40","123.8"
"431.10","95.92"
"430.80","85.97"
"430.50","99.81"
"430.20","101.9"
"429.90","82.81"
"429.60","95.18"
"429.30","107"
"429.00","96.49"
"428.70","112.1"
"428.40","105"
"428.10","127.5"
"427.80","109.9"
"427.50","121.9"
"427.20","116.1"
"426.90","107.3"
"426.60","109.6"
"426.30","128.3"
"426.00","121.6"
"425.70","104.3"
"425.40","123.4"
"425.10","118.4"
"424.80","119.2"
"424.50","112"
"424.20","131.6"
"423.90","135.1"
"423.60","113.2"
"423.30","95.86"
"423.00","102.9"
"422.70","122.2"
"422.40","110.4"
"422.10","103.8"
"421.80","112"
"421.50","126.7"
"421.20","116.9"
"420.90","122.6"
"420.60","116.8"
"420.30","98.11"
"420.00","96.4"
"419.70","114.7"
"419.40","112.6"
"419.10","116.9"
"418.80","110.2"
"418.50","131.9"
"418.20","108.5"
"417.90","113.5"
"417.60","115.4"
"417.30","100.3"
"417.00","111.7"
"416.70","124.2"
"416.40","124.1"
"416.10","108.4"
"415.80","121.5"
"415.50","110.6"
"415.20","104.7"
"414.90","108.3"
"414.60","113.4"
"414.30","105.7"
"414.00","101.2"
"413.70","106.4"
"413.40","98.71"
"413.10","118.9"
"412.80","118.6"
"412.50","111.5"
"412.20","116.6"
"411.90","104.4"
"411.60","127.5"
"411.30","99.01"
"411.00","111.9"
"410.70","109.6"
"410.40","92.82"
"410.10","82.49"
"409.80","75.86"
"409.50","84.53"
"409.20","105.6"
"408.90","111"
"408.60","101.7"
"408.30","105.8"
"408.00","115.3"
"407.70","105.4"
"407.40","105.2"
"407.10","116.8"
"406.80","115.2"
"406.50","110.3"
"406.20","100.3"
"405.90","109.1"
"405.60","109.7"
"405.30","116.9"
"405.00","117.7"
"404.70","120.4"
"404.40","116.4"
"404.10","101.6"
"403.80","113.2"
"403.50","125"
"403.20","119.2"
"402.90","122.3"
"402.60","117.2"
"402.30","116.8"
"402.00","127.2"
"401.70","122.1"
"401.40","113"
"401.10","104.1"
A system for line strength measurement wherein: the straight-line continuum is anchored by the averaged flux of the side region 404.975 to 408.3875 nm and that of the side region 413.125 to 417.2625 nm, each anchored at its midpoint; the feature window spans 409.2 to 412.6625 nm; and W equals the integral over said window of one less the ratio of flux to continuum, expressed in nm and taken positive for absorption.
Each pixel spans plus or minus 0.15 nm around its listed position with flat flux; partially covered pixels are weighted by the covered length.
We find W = 0.28 nm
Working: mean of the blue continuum 110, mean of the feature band 102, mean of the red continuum 111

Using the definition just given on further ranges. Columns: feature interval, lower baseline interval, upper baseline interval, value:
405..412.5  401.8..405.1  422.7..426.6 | 0.75 nm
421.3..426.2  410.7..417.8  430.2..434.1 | -0.36 nm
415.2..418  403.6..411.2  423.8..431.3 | -0.15 nm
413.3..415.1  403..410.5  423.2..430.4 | 0.06 nm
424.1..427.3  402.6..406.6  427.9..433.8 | -0.29 nm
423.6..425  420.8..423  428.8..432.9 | -0.13 nm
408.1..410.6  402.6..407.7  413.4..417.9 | 0.37 nm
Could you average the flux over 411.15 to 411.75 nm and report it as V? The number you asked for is 113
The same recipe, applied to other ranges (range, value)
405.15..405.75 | 113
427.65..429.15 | 110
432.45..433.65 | 111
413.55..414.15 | 104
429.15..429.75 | 101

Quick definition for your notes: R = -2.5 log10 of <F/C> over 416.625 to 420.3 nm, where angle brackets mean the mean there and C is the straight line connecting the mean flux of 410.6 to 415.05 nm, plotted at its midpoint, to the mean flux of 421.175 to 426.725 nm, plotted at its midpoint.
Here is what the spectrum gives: 0.01 mag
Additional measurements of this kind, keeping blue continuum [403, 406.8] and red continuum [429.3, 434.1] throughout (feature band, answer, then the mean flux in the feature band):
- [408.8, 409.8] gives 0.164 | 96.2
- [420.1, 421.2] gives -0.050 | 112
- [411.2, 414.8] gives 0.001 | 110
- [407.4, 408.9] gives 0.049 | 107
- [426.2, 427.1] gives -0.093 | 114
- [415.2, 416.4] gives -0.044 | 114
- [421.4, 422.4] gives -0.060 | 113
